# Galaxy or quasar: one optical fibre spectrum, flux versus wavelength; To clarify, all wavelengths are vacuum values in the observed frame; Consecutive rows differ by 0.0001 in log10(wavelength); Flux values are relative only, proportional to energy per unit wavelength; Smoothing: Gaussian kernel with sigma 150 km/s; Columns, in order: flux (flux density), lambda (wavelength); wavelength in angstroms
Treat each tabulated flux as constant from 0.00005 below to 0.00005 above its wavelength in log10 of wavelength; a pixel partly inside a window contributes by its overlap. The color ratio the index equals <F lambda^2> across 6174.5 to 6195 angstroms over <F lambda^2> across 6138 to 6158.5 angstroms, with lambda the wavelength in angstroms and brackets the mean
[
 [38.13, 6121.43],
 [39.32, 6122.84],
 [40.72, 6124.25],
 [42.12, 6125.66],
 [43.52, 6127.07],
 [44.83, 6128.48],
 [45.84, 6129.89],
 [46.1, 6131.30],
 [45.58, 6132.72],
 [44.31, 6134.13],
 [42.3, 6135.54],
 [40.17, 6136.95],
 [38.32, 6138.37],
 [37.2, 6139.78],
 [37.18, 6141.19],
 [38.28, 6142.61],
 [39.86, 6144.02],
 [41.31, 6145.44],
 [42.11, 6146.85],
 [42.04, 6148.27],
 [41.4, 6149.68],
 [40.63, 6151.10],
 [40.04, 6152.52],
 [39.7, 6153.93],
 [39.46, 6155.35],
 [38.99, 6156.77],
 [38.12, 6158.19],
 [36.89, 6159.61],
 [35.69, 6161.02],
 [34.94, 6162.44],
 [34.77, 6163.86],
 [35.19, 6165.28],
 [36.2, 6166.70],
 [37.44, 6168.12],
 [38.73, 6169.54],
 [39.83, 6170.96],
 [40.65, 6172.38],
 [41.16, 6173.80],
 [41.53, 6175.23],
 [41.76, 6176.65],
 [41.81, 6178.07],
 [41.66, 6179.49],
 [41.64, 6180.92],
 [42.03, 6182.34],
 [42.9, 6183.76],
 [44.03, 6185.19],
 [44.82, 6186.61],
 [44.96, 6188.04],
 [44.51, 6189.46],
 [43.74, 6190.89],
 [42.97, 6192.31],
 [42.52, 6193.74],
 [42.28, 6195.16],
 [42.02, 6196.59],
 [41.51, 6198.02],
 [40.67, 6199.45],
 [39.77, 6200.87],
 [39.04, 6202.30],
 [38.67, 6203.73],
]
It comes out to 1.1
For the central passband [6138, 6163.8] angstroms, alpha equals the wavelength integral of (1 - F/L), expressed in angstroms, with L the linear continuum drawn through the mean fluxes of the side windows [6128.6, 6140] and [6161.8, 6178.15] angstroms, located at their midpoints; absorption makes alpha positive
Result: 1.2 angstroms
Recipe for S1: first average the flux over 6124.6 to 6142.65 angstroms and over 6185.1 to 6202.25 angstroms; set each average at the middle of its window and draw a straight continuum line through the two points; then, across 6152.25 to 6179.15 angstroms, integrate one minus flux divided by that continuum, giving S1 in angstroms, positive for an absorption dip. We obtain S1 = 2.41 angstroms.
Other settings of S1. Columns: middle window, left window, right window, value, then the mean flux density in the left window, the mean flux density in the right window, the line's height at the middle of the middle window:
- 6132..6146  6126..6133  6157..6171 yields 0.74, 45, 36.7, 42.7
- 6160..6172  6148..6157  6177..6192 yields 1.39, 40.3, 43.2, 41.5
